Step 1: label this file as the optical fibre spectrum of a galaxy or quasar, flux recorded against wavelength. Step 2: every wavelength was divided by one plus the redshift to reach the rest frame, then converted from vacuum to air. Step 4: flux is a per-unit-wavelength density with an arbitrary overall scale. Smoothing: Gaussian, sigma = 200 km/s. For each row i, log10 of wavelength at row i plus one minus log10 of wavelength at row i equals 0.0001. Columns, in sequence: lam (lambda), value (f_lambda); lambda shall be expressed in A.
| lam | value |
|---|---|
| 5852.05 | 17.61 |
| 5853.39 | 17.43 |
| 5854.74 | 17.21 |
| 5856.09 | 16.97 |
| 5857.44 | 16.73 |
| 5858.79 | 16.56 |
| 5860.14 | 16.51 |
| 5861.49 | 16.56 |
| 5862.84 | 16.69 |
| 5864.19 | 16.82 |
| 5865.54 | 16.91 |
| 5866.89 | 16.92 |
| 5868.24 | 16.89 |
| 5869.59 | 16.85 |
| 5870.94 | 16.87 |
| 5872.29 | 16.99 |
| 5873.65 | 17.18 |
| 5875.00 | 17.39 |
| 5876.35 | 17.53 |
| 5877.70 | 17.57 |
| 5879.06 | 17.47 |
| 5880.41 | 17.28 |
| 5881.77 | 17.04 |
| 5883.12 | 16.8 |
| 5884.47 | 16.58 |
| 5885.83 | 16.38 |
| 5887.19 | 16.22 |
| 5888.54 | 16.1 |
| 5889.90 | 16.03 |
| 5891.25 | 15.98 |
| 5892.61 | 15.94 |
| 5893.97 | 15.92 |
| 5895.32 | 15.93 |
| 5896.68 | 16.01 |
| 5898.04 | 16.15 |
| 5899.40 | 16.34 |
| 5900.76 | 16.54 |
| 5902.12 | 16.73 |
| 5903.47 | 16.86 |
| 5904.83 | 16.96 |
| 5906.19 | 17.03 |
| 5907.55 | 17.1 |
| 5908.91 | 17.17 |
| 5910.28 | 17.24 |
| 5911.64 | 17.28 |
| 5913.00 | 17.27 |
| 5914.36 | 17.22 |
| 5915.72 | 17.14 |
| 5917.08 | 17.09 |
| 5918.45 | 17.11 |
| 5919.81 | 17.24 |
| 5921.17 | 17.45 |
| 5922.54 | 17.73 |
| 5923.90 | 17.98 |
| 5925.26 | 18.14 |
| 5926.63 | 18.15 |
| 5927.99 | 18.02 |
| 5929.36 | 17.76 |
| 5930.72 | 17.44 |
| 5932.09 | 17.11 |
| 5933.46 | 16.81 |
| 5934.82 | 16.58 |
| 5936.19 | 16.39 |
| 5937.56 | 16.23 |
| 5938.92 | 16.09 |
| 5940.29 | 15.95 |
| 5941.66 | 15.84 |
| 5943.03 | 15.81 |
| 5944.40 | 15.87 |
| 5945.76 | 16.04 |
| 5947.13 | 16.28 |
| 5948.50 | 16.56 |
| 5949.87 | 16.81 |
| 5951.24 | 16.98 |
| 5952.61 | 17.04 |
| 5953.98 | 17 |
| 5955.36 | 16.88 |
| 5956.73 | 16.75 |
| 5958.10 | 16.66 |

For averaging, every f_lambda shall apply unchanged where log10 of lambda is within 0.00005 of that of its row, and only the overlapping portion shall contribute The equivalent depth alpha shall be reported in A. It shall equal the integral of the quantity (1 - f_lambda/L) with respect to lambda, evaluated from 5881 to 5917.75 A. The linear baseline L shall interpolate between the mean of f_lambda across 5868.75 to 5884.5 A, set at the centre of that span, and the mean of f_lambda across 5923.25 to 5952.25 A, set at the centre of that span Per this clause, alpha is 0.8 A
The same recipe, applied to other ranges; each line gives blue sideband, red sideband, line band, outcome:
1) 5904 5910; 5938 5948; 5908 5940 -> -1.30 A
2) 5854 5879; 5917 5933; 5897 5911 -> 0.47 A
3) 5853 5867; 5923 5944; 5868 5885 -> -0.27 A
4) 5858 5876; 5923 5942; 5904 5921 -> -0.15 A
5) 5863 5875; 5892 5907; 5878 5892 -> 0.05 A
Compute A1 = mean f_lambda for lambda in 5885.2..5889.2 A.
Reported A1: 16.2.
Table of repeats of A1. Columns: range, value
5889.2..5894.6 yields 16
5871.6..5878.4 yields 17.3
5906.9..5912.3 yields 17.2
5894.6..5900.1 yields 16.1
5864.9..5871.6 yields 16.9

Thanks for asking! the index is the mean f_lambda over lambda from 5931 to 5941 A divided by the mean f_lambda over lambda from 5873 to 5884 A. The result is 1.0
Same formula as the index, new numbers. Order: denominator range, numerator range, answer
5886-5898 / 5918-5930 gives 1.11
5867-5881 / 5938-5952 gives 0.94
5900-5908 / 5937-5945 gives 0.95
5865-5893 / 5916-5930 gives 1.05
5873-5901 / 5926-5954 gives 1.01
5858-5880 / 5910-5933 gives 1.03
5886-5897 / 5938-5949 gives 1.00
